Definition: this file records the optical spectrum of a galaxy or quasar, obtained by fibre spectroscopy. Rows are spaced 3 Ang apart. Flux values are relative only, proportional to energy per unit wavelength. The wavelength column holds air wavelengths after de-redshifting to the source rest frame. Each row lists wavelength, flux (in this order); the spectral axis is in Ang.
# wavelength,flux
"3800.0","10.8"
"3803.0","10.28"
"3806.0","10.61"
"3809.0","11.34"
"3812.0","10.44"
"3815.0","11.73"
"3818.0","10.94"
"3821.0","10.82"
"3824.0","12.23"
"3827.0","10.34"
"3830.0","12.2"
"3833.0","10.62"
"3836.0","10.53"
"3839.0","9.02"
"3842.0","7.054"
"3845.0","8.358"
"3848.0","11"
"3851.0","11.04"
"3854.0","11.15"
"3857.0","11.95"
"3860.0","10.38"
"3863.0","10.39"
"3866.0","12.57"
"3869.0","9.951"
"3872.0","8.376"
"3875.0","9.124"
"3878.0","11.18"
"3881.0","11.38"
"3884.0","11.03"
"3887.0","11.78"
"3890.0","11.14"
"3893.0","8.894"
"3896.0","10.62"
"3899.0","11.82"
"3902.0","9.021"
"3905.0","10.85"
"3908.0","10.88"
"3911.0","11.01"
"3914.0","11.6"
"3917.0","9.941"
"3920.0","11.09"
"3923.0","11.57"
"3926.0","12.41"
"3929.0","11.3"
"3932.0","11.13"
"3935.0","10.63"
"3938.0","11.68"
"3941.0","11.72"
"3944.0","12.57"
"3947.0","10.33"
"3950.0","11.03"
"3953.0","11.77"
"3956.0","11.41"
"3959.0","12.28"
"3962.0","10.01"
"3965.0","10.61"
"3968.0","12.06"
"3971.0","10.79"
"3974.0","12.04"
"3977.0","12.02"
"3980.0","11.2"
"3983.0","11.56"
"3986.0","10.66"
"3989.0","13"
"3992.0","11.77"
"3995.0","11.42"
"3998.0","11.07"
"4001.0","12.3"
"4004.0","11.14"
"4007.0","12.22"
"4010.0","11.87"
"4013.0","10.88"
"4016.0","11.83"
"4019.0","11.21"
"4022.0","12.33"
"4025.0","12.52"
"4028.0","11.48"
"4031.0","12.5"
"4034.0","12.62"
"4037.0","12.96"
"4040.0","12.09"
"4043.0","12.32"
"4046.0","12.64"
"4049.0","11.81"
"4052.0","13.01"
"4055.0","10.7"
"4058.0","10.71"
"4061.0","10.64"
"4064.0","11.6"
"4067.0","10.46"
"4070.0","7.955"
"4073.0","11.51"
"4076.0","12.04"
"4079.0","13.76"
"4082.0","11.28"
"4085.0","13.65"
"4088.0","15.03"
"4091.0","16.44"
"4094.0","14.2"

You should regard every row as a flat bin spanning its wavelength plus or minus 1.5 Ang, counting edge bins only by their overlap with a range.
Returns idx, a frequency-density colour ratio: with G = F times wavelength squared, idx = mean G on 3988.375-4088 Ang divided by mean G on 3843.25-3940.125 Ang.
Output 1.18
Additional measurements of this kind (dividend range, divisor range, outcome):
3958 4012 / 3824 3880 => 1.19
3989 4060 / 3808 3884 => 1.23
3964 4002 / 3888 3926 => 1.12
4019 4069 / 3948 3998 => 1.07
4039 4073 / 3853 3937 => 1.13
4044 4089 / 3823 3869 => 1.25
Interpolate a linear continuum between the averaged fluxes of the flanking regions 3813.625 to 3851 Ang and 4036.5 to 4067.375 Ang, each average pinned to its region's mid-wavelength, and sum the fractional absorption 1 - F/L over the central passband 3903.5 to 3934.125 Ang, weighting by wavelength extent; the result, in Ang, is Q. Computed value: -0.6 Ang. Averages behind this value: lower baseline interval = 10.4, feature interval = 11.2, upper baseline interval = 11.7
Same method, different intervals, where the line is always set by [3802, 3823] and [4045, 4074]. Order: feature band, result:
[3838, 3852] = 2.18 Ang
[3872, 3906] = 1.40 Ang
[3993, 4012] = -1.06 Ang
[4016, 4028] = -0.96 Ang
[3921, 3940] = -0.79 Ang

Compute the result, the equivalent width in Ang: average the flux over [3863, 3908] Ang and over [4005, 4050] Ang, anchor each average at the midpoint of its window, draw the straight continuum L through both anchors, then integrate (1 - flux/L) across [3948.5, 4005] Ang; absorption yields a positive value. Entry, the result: 0.2 Ang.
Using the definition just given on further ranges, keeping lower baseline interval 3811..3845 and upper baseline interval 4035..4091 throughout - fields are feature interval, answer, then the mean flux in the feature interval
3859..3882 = 0.7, 10.4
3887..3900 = 0.2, 10.7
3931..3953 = -0.2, 11.3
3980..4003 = -0.2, 11.6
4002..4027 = -0.1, 11.8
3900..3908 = 0.5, 10.2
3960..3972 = 0.5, 10.9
